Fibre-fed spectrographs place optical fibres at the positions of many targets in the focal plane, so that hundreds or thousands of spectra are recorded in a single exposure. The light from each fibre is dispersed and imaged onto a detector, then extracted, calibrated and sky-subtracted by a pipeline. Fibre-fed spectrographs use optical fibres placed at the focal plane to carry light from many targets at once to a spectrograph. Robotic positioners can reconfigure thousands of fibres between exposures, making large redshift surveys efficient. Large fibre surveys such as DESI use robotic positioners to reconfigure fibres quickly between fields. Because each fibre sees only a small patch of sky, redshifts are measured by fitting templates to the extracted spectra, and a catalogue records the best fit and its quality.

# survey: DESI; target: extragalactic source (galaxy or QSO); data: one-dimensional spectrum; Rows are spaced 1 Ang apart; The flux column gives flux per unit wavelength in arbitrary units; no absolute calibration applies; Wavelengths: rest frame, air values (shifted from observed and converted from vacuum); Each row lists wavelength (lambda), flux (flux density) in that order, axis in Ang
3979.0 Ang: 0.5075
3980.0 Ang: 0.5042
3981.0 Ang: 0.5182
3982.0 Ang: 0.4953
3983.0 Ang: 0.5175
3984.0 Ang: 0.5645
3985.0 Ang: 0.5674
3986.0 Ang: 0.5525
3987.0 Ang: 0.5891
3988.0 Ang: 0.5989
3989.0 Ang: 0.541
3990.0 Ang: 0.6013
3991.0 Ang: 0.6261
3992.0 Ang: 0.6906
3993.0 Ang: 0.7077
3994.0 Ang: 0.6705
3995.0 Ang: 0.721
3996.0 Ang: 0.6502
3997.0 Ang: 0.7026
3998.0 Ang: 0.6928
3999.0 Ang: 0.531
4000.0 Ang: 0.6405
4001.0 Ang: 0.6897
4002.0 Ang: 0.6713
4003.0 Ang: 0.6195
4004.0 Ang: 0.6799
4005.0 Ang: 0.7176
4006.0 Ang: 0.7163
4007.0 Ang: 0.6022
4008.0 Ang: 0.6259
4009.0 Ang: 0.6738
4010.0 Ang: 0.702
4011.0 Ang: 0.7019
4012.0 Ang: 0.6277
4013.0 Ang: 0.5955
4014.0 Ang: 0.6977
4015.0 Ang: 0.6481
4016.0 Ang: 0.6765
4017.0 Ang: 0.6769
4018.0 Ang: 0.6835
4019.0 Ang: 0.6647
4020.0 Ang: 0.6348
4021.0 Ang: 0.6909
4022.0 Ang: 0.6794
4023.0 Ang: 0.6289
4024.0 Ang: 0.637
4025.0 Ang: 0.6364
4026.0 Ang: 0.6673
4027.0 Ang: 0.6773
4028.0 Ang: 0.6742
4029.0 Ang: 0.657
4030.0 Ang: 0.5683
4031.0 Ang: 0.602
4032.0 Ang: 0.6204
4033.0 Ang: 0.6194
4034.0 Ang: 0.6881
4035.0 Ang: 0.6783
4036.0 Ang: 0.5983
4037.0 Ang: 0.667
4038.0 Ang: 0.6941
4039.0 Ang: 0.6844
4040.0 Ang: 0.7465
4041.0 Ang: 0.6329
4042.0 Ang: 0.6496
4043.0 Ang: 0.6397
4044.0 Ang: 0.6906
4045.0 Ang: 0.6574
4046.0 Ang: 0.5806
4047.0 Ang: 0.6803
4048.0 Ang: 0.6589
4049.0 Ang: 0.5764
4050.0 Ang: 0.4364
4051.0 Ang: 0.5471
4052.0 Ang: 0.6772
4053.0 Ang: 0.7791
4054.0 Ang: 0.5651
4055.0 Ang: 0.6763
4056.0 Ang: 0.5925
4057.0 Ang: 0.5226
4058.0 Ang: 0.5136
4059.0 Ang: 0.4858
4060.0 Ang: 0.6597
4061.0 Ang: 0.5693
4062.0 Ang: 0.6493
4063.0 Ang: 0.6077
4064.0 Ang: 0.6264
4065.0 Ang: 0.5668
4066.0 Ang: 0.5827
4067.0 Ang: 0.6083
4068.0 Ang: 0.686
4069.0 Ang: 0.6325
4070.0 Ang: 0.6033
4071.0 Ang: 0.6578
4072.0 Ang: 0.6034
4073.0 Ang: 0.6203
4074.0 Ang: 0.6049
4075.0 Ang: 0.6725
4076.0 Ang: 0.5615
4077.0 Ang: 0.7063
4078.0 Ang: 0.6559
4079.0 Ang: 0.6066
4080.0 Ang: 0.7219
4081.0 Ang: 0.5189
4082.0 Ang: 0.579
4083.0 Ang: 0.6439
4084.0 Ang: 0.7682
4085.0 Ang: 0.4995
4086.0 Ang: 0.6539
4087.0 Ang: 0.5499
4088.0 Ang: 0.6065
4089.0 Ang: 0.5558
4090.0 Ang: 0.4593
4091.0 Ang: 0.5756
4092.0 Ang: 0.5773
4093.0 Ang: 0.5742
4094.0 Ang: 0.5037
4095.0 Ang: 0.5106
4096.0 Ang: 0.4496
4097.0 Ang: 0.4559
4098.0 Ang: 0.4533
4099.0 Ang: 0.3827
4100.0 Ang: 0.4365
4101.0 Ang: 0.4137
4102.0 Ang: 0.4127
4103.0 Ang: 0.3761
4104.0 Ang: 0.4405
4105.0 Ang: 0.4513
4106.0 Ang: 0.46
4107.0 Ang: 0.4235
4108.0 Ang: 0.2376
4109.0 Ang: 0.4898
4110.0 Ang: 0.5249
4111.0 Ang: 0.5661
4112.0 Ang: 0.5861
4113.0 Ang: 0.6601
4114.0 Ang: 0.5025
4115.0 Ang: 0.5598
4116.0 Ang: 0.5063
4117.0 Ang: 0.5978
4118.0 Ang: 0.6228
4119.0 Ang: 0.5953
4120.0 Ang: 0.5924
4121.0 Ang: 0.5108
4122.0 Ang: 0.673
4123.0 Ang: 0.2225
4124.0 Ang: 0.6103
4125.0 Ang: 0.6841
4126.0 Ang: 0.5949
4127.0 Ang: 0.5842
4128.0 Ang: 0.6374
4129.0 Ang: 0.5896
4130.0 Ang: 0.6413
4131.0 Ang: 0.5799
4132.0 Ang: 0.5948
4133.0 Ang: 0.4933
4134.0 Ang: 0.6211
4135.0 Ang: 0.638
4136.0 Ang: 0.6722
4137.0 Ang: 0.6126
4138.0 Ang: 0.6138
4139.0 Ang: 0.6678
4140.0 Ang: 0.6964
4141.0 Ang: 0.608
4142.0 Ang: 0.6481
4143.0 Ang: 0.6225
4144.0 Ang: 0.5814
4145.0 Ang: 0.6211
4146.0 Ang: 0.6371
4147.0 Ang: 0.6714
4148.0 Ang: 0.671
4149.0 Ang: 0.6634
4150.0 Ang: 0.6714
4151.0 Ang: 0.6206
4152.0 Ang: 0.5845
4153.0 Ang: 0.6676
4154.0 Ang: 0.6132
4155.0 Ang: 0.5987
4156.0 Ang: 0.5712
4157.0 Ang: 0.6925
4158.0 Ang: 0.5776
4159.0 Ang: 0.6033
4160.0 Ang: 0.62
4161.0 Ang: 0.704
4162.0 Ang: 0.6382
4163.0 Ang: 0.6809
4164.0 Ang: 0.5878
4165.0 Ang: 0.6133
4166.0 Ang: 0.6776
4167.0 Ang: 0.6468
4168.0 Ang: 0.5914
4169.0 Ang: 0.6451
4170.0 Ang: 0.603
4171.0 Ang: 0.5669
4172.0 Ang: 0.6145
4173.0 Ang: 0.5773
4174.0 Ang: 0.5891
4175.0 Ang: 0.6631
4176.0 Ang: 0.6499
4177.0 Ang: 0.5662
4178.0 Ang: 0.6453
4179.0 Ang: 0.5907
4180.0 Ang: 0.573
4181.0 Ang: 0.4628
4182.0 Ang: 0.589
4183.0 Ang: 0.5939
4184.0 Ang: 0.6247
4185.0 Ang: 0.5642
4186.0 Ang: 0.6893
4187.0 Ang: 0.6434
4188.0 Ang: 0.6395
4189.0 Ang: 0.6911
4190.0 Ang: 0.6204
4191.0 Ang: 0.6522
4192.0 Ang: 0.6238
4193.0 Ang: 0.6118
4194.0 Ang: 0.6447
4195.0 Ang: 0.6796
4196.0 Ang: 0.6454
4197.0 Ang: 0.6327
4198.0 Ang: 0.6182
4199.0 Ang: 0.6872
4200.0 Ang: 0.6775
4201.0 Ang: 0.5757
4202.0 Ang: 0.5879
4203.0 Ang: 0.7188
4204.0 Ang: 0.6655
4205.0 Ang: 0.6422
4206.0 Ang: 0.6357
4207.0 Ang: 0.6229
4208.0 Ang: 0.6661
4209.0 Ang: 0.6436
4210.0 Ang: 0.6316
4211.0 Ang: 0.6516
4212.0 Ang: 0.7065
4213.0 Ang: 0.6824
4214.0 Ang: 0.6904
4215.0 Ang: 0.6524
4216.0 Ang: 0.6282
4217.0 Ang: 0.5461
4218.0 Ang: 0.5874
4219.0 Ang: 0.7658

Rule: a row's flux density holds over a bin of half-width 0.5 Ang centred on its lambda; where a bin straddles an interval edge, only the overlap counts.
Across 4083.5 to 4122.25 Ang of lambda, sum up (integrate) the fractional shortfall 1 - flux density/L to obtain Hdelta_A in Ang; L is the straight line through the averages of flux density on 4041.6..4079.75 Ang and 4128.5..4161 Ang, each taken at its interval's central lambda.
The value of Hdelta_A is 6.5 Ang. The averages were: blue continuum 0.617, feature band 0.517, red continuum 0.625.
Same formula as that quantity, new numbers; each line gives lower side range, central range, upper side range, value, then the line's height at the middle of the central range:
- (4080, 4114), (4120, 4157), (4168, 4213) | -3.14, 0.564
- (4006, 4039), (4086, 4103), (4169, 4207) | 3.85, 0.641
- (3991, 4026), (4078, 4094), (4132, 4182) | 1.23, 0.641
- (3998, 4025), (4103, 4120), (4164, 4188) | 3.12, 0.628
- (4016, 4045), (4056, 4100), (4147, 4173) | 4.49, 0.647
